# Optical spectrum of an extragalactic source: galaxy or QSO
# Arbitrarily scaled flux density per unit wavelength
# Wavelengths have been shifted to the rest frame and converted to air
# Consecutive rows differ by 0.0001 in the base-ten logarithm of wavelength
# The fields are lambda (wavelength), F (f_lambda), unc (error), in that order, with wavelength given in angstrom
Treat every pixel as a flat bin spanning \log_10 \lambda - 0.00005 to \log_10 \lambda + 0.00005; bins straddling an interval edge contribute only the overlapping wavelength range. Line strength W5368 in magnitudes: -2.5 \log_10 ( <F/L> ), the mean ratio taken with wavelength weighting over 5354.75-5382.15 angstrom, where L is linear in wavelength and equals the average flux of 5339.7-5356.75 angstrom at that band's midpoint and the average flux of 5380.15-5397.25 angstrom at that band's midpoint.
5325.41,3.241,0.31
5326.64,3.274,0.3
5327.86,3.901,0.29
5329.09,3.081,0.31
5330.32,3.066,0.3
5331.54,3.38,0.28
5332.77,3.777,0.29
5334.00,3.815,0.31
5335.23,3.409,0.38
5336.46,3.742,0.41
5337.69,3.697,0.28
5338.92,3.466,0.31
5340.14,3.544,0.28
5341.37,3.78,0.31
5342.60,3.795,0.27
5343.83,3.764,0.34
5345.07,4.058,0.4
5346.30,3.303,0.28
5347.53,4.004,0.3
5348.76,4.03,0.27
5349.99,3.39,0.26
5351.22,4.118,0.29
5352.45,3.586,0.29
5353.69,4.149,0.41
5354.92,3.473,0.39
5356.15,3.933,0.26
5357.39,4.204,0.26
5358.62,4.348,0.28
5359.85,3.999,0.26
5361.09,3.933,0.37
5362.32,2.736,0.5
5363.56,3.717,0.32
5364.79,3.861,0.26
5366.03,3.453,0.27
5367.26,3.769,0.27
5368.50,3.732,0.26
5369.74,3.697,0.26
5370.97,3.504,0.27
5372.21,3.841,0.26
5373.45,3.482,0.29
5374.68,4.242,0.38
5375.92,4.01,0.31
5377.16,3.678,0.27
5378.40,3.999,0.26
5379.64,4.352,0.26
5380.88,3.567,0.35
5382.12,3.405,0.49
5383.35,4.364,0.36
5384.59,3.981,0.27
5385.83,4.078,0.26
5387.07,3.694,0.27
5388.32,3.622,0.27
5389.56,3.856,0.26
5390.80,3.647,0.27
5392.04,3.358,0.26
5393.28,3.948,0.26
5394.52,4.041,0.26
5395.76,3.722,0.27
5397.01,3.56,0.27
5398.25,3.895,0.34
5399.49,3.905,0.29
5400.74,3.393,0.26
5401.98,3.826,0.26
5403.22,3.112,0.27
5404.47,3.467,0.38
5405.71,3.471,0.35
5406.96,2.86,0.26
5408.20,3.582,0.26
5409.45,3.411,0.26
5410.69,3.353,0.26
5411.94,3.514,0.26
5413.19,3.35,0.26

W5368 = 0.00 mag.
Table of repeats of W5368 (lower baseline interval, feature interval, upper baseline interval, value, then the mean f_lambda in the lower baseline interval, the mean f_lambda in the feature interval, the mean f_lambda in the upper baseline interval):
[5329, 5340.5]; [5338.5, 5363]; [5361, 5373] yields -0.07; 3.52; 3.78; 3.61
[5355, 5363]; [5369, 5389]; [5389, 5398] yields -0.02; 3.83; 3.84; 3.74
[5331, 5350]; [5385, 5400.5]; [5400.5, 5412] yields -0.09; 3.69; 3.77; 3.39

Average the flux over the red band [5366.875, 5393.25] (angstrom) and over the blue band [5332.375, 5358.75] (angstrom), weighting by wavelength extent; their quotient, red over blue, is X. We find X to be 1.01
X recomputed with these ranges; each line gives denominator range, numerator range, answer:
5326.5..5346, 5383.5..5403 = 1.05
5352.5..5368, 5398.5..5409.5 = 0.91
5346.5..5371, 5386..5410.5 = 0.95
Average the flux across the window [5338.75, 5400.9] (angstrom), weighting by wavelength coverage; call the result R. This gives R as 3.79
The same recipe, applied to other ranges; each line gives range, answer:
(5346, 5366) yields 3.8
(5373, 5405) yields 3.78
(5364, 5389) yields 3.82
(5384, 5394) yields 3.77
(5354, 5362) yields 3.94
